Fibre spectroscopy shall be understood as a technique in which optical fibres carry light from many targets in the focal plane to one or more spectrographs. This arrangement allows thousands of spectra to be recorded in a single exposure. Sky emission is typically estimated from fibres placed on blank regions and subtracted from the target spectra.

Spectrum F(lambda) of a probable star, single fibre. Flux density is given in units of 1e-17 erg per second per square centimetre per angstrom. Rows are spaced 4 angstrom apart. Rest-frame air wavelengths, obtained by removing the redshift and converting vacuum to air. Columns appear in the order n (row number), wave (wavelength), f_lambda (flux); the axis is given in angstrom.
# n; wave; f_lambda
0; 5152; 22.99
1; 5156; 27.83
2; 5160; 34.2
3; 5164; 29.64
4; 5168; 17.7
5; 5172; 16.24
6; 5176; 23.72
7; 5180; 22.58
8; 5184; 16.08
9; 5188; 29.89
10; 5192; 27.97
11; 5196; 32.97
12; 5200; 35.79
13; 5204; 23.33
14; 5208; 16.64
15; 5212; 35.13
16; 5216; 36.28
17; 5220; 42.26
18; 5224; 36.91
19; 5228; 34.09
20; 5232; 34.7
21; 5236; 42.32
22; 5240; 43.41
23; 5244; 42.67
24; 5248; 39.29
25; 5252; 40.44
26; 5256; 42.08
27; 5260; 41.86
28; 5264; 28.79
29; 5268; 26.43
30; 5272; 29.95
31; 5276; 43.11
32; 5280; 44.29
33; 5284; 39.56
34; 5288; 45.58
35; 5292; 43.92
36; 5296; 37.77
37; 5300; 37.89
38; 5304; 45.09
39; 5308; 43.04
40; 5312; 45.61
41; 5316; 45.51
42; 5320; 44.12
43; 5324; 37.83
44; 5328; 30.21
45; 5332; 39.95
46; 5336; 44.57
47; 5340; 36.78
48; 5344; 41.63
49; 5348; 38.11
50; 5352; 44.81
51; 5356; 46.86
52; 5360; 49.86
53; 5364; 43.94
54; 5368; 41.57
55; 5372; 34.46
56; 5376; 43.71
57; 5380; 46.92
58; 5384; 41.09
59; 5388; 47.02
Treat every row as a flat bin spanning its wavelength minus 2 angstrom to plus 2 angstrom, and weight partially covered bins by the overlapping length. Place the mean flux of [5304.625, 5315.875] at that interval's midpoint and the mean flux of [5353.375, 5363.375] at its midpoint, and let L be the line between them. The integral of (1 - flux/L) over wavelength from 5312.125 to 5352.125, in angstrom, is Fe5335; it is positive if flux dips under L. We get 4.8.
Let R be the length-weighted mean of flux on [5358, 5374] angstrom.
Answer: 42.5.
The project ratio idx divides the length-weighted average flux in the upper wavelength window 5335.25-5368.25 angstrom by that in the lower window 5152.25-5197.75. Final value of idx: 1.7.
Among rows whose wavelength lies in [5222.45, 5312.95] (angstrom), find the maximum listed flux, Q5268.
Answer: 45.61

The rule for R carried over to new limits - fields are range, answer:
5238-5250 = 41.8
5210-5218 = 35.7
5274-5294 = 43.3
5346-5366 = 44.7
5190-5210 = 27.3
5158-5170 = 27.2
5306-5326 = 43.2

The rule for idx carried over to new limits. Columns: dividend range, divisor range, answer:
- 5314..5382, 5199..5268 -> 1.16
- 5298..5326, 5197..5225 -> 1.33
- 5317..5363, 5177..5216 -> 1.53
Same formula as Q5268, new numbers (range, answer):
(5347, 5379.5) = 49.86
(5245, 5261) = 42.08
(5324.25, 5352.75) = 44.81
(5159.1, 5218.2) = 36.28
